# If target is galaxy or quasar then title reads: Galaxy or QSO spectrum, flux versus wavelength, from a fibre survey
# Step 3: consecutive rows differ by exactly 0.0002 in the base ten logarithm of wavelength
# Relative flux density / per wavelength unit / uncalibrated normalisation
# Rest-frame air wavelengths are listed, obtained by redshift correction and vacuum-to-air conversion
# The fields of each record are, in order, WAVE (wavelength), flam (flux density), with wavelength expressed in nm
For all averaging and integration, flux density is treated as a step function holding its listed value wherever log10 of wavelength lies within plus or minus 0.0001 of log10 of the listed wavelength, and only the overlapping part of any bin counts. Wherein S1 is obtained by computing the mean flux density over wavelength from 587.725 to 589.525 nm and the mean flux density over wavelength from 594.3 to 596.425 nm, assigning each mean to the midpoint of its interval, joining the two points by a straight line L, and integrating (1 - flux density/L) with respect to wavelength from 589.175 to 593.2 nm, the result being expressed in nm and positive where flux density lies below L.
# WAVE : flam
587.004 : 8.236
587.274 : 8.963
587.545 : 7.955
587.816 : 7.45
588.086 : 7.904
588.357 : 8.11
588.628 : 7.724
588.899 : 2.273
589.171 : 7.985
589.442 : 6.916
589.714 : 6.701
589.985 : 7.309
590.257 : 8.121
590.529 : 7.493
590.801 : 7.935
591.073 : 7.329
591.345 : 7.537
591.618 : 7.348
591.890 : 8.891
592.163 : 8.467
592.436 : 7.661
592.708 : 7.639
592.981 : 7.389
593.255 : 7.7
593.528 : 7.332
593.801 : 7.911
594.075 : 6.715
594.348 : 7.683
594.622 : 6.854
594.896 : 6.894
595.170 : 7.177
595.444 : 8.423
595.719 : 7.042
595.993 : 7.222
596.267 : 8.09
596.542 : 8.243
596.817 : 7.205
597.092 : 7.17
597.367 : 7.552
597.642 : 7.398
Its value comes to -0.31 nm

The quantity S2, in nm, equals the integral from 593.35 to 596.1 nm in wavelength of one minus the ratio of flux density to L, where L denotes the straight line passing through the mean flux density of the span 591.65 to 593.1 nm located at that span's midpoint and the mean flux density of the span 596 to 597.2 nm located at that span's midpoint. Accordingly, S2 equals 0.16 nm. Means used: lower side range 7.97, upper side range 7.64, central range 7.33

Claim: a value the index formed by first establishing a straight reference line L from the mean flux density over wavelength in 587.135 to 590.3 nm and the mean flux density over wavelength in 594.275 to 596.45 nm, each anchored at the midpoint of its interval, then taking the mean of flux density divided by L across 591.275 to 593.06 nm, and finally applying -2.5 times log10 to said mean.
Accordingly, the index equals -0.07 mag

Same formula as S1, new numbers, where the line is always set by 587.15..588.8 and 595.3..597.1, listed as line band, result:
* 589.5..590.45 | 0.06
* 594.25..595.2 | 0.07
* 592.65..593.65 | 0.03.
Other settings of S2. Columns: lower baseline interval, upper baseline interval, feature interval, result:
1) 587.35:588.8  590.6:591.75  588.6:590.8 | 0.23 nm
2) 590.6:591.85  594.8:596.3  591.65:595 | -0.02 nm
